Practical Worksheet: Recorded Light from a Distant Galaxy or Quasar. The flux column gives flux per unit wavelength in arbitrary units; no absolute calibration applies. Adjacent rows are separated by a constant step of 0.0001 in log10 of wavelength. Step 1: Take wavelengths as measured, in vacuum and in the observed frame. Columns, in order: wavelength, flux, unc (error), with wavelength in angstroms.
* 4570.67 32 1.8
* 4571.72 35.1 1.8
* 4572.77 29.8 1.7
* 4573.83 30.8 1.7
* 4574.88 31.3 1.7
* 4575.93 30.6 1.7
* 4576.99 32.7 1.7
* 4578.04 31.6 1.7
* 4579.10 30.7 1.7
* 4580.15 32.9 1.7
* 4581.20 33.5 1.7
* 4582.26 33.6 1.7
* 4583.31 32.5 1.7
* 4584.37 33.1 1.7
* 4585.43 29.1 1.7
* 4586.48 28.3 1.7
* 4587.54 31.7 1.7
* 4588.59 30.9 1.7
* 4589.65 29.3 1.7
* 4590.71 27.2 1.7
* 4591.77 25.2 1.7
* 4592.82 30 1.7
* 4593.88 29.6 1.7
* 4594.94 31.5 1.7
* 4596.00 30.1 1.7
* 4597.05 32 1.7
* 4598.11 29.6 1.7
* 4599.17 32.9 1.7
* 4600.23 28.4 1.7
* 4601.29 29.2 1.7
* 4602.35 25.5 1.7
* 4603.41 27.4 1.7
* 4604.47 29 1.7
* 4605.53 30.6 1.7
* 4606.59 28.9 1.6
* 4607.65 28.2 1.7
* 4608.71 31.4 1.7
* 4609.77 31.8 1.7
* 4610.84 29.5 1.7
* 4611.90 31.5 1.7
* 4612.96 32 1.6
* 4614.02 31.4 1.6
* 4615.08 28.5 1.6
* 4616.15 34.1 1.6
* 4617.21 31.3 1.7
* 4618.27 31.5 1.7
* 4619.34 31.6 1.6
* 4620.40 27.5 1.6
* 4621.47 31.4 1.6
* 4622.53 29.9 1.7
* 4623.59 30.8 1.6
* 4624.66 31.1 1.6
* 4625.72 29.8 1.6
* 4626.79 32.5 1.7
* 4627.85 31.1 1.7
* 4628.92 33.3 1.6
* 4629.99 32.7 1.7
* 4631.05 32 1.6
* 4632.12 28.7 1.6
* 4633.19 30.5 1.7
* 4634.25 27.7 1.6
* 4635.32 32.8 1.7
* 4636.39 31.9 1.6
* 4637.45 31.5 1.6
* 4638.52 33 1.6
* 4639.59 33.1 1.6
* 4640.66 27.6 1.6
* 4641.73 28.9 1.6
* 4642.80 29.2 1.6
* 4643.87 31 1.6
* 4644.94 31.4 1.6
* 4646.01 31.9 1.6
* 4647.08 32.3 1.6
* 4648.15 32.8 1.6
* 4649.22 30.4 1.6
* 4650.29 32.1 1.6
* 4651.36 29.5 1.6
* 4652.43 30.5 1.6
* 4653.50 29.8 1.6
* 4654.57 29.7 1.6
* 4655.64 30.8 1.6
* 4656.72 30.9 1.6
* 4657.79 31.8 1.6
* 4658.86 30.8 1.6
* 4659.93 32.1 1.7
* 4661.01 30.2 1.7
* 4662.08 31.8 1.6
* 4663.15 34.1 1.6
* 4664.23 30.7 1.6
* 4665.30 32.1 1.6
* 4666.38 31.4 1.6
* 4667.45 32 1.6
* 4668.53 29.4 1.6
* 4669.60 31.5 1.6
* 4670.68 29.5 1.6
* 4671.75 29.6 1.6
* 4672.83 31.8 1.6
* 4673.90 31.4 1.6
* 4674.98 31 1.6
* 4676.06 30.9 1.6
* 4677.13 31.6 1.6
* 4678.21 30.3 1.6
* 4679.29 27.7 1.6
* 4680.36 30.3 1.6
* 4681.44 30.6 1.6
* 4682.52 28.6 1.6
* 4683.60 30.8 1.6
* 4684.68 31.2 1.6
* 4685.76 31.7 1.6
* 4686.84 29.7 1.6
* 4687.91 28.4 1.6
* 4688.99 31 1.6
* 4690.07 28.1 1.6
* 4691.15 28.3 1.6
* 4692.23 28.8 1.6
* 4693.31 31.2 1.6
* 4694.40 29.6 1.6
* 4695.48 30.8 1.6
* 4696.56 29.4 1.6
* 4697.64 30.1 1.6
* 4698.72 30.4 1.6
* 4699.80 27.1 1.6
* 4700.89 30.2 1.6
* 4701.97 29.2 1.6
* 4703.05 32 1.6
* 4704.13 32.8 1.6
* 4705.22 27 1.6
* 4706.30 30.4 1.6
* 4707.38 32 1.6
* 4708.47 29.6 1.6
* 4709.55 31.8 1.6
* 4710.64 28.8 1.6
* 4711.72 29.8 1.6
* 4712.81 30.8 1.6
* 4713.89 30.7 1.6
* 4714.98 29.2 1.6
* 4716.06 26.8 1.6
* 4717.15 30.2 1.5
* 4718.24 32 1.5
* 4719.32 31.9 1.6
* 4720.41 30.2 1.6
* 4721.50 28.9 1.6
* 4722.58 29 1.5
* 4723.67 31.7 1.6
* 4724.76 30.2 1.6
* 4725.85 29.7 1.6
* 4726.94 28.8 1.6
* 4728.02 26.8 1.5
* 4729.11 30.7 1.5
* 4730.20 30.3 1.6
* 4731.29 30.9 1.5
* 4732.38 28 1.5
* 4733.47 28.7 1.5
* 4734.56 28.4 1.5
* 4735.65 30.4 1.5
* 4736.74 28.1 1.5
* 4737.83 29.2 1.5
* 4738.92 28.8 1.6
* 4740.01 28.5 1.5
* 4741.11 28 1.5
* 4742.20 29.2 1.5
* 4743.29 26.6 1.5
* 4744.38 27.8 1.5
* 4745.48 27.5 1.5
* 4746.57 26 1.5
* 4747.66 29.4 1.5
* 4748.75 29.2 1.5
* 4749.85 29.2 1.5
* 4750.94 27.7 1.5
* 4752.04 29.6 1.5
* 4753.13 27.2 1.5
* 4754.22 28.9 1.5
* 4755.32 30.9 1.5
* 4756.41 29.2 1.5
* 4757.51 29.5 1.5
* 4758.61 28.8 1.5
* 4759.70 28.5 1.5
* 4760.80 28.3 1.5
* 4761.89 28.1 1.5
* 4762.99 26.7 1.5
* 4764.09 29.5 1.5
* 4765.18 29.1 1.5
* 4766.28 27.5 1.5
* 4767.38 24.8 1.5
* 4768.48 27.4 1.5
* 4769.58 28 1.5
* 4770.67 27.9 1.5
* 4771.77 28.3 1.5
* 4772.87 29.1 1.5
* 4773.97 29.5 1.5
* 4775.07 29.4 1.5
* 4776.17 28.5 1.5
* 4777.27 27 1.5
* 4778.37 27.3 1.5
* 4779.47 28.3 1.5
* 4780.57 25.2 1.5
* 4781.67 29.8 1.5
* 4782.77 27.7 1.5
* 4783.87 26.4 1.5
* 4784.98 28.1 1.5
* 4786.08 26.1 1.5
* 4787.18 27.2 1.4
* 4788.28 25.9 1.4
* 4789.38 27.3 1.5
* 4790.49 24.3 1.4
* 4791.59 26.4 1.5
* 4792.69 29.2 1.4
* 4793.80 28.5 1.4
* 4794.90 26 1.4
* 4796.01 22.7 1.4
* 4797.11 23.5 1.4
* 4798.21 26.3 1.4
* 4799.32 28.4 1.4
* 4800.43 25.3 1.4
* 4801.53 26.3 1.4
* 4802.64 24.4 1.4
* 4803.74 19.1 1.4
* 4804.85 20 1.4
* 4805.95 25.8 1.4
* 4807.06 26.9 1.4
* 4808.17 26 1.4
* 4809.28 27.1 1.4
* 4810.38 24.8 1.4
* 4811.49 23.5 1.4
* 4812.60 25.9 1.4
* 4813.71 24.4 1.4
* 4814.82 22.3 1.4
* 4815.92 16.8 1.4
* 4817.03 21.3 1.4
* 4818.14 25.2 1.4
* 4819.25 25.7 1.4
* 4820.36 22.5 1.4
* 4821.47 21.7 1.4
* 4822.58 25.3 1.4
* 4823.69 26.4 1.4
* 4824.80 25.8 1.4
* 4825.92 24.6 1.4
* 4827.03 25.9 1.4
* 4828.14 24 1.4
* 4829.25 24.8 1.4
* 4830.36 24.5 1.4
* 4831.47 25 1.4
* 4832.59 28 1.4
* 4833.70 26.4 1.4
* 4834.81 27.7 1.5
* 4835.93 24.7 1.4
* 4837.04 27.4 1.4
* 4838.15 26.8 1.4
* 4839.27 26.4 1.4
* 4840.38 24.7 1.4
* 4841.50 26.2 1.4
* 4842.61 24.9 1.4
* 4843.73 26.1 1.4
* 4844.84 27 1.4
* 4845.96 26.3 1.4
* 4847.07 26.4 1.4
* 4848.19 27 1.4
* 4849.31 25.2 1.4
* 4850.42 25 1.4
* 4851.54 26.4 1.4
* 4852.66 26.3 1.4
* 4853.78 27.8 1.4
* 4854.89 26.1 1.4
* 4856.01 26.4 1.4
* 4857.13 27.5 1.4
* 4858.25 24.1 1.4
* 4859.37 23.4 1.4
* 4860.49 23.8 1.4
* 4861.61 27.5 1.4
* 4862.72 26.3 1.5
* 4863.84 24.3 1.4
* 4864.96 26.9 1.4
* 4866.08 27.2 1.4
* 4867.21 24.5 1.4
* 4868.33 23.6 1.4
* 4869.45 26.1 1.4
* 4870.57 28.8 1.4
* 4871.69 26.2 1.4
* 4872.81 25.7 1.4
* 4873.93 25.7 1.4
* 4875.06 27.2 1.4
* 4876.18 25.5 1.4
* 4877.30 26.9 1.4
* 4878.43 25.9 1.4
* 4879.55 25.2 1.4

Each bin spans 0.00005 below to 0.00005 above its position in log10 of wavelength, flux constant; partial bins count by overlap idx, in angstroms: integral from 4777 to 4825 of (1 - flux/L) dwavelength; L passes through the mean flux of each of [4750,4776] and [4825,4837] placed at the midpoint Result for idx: 2.8 angstroms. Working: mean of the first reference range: 28.4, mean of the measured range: 25.3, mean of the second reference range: 25.6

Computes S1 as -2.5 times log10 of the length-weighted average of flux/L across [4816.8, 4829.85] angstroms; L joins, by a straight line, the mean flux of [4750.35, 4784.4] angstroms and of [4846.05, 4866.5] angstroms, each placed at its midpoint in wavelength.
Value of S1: 0.10 mag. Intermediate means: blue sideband 28.2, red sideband 26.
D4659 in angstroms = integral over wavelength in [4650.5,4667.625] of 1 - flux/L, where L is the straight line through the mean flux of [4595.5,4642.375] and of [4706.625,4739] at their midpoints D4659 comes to -0.51 angstroms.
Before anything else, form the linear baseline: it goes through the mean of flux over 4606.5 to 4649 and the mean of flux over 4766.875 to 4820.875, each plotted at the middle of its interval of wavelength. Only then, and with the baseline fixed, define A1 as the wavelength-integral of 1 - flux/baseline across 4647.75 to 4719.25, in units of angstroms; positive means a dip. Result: -2.9 angstroms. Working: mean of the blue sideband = 31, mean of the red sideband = 25.9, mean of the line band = 30.4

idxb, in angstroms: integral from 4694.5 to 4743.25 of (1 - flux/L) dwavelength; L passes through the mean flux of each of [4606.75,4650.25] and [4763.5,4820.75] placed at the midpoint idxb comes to -2.46 angstroms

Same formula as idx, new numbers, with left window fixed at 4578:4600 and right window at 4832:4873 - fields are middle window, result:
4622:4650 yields -1.15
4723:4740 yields -0.70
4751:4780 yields -0.78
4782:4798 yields 0.44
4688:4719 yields -1.35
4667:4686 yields -0.89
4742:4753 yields -0.09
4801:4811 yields 0.90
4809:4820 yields 1.30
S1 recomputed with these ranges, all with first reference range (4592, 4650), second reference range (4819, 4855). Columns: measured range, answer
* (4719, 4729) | -0.05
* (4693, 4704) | -0.04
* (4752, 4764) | -0.05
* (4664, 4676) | -0.05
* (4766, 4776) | -0.03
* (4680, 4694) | -0.03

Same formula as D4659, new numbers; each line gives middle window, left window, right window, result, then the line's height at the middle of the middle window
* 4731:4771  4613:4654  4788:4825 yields -2.5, 26.7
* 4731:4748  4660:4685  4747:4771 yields 0.3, 29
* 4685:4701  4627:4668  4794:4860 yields 0.0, 29.6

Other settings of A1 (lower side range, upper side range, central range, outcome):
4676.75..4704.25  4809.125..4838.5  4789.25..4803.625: 0.00 angstroms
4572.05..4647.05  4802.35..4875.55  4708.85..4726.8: -1.25 angstroms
